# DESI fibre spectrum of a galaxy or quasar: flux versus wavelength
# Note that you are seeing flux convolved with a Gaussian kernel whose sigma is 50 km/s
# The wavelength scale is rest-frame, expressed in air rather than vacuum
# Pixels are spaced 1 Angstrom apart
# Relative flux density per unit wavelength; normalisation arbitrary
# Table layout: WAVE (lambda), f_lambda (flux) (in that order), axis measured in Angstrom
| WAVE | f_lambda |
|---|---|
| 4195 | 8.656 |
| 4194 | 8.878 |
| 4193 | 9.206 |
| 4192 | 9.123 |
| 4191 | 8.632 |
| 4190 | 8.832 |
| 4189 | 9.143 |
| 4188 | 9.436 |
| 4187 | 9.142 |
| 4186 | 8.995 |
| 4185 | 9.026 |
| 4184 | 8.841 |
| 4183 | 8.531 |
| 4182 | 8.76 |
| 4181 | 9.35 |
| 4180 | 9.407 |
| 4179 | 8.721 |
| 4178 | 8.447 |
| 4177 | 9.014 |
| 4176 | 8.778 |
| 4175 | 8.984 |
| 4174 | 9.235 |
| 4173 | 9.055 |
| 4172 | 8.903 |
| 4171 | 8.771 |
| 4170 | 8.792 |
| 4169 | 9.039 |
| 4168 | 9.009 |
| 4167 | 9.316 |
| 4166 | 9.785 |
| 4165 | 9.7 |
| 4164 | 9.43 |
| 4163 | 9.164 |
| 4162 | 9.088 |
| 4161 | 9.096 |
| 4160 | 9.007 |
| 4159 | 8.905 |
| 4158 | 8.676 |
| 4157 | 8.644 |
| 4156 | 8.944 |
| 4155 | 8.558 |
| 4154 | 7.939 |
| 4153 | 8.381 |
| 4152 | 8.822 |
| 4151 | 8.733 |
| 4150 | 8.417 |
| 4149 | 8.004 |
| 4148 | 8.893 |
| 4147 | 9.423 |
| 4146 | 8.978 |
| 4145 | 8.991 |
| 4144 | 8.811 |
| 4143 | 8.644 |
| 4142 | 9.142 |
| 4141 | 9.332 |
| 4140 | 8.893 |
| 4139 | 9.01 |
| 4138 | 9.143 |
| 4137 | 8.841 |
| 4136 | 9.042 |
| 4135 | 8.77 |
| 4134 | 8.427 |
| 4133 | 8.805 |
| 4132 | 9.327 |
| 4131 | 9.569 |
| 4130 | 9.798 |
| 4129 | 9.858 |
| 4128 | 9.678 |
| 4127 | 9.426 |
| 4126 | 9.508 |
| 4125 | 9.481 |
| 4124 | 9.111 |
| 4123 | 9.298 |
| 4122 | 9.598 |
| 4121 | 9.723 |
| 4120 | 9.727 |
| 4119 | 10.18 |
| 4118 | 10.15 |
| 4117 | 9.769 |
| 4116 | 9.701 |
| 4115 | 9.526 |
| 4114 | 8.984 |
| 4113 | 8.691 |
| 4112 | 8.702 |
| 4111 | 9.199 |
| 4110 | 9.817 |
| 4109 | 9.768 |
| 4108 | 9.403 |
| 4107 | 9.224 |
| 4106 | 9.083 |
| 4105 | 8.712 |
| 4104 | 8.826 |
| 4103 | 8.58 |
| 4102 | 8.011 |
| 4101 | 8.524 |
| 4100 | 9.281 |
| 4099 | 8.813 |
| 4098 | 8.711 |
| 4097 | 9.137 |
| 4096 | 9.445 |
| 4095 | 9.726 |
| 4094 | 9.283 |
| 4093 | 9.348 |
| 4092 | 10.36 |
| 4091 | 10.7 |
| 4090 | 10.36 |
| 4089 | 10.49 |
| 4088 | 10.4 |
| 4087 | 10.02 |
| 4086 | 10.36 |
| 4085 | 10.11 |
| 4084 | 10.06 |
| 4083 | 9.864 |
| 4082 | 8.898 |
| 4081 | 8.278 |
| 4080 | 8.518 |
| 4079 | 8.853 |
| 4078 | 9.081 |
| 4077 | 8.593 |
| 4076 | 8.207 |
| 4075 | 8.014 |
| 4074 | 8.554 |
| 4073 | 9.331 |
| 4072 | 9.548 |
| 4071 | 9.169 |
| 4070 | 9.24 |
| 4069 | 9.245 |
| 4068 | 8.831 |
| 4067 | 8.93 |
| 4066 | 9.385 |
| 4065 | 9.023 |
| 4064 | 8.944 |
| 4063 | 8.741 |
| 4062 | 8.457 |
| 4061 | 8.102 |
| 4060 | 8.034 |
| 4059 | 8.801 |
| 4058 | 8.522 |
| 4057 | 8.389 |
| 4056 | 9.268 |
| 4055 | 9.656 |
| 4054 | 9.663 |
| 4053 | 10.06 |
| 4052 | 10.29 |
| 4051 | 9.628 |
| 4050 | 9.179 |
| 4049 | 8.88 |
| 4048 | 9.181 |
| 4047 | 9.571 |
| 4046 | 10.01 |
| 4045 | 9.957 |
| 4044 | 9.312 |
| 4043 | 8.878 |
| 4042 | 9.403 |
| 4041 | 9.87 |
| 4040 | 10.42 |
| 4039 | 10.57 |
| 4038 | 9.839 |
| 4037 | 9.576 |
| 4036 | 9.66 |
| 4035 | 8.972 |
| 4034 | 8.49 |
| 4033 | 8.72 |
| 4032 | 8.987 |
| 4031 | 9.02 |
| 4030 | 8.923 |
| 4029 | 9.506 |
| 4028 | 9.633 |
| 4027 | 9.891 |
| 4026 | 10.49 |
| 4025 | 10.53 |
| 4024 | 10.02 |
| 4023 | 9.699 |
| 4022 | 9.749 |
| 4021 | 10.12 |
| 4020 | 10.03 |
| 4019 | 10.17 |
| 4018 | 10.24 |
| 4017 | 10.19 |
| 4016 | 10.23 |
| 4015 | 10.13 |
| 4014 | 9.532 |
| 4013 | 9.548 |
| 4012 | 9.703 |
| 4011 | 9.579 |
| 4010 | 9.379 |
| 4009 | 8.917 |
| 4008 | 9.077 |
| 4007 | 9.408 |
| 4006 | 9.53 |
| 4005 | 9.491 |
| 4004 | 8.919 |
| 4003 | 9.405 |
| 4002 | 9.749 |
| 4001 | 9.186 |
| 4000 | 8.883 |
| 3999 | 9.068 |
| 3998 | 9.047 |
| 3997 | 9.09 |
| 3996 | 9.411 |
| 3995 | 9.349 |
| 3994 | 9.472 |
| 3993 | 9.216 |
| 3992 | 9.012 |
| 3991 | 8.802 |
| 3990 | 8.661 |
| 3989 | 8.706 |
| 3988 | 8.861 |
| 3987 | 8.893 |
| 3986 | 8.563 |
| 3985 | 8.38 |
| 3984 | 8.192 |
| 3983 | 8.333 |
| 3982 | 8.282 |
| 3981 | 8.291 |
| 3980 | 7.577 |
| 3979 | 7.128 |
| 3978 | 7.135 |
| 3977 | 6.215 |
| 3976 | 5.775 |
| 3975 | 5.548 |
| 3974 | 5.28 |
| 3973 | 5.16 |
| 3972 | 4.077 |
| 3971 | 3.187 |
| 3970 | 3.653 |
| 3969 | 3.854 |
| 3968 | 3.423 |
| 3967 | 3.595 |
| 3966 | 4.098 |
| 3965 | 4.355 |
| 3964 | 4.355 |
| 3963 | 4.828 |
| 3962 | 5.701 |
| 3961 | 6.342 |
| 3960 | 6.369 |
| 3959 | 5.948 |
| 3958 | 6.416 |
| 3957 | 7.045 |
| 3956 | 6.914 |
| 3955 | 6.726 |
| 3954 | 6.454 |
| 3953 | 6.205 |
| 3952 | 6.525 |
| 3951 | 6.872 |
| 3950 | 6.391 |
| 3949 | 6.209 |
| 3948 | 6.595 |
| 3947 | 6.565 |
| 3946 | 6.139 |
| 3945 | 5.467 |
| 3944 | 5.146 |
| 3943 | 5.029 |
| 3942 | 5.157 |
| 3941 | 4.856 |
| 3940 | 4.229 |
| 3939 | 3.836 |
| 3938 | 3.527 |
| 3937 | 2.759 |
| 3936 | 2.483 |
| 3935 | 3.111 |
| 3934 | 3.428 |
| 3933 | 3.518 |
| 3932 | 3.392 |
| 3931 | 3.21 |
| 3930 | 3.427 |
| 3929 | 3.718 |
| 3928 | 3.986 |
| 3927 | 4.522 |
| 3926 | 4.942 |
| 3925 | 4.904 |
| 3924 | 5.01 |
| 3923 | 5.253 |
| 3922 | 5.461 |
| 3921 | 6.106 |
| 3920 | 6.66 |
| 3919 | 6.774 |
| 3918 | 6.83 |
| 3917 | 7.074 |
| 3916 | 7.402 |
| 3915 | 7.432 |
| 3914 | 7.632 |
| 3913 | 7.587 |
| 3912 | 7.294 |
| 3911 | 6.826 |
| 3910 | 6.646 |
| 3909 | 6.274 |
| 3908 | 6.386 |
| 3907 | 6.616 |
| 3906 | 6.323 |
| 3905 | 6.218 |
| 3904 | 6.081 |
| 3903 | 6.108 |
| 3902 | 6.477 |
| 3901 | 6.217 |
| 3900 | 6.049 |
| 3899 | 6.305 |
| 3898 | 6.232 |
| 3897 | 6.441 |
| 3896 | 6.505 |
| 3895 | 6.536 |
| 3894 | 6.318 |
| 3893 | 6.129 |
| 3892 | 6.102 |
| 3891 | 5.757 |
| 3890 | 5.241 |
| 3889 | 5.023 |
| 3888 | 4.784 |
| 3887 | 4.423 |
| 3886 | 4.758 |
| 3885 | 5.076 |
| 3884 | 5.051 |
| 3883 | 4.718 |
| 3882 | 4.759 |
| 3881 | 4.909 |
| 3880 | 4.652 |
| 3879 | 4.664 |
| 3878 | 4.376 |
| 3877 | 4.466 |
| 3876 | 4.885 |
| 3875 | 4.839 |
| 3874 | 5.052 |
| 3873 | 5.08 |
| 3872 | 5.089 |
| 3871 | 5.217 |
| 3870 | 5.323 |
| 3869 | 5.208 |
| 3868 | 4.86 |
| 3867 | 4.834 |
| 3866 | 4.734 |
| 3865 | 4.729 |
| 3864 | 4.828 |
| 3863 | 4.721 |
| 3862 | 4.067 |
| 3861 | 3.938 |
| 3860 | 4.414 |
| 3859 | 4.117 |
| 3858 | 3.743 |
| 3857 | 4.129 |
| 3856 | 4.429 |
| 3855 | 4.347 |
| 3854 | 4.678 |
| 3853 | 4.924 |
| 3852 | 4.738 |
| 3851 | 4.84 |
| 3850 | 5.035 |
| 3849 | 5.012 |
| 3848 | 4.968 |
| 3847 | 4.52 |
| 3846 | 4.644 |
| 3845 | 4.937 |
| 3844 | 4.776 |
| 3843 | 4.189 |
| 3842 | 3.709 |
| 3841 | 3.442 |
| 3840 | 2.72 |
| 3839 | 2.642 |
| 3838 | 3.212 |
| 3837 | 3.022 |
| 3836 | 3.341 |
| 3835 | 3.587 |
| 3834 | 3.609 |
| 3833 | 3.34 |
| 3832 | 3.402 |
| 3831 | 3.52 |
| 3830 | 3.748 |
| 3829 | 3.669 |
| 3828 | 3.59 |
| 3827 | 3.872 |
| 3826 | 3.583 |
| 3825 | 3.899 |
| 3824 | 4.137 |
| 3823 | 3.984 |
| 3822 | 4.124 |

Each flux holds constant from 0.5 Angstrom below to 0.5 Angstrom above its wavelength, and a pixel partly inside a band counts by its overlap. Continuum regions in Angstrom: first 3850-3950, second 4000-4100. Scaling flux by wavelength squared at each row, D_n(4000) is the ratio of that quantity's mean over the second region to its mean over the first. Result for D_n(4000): 1.94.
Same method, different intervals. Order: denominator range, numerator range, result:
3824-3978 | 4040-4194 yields 2.02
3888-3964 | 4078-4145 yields 1.80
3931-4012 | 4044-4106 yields 1.45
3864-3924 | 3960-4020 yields 1.42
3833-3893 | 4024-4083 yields 2.23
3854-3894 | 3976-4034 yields 2.02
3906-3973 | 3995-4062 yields 1.85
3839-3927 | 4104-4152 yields 1.95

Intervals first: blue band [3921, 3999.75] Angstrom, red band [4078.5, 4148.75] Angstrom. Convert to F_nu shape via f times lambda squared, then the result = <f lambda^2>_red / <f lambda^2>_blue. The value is 1.67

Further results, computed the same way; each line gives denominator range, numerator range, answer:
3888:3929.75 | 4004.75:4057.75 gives 1.67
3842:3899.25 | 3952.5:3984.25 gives 1.23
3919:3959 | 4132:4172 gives 1.93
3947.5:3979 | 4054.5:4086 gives 1.70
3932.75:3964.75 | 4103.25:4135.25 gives 1.90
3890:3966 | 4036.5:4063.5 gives 1.75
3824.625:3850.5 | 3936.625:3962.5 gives 1.59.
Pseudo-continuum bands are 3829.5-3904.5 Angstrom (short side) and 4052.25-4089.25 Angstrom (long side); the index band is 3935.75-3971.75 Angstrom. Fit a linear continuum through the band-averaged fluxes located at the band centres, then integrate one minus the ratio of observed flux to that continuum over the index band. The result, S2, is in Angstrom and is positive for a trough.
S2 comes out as 7.62 Angstrom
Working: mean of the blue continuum 4.76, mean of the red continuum 9.12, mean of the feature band 5.21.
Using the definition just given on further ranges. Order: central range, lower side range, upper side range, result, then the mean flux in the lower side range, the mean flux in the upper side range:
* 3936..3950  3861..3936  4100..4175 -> 2.5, 5.4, 9.1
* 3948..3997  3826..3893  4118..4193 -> -3.5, 4.45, 9.06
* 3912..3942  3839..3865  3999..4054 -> 7.1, 4.37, 9.59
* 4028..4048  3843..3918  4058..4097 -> -2.3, 5.4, 9.23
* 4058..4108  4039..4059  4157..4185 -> 1.2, 9.49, 9.02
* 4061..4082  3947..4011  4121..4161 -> -1.5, 7.24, 9.01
